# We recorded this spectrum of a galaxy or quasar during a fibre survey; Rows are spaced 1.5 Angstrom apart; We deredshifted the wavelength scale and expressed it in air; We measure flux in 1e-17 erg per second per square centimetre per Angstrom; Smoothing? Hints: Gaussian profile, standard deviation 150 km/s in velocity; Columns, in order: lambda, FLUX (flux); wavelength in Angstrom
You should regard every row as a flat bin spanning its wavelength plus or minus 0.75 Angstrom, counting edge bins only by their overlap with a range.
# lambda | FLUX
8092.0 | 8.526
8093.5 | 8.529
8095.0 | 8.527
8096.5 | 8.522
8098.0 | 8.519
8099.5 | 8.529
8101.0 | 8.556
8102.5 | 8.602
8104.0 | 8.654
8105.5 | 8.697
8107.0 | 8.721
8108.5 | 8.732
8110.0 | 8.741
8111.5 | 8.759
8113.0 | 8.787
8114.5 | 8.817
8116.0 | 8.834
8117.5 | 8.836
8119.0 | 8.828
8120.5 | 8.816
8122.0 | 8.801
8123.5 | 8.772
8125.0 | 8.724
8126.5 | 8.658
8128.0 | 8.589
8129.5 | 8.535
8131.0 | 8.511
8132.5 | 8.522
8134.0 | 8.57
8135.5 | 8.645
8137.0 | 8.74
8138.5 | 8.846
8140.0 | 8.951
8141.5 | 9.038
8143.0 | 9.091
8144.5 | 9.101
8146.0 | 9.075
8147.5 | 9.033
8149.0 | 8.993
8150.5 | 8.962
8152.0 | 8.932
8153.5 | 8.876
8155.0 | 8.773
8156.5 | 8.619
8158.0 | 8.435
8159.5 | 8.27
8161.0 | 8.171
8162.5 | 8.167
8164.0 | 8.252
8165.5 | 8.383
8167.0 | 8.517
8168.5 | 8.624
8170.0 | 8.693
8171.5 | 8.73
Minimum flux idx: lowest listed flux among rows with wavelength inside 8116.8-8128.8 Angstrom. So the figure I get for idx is 8.589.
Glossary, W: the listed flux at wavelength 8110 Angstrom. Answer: 8.741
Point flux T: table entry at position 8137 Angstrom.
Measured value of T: 8.74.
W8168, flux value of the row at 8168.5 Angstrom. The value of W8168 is 8.624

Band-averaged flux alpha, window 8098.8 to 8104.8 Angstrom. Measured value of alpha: 8.59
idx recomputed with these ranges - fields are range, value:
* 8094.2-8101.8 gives 8.519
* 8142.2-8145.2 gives 9.091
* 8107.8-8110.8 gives 8.732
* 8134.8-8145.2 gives 8.645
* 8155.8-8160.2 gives 8.27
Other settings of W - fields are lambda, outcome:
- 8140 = 8.951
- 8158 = 8.435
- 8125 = 8.724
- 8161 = 8.171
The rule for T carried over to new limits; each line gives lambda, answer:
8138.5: 8.846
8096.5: 8.522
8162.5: 8.167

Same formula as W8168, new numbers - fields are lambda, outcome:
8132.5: 8.522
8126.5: 8.658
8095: 8.527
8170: 8.693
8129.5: 8.535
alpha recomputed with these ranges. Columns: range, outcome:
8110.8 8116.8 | 8.8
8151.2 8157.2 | 8.8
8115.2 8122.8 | 8.82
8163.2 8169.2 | 8.44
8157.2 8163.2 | 8.26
